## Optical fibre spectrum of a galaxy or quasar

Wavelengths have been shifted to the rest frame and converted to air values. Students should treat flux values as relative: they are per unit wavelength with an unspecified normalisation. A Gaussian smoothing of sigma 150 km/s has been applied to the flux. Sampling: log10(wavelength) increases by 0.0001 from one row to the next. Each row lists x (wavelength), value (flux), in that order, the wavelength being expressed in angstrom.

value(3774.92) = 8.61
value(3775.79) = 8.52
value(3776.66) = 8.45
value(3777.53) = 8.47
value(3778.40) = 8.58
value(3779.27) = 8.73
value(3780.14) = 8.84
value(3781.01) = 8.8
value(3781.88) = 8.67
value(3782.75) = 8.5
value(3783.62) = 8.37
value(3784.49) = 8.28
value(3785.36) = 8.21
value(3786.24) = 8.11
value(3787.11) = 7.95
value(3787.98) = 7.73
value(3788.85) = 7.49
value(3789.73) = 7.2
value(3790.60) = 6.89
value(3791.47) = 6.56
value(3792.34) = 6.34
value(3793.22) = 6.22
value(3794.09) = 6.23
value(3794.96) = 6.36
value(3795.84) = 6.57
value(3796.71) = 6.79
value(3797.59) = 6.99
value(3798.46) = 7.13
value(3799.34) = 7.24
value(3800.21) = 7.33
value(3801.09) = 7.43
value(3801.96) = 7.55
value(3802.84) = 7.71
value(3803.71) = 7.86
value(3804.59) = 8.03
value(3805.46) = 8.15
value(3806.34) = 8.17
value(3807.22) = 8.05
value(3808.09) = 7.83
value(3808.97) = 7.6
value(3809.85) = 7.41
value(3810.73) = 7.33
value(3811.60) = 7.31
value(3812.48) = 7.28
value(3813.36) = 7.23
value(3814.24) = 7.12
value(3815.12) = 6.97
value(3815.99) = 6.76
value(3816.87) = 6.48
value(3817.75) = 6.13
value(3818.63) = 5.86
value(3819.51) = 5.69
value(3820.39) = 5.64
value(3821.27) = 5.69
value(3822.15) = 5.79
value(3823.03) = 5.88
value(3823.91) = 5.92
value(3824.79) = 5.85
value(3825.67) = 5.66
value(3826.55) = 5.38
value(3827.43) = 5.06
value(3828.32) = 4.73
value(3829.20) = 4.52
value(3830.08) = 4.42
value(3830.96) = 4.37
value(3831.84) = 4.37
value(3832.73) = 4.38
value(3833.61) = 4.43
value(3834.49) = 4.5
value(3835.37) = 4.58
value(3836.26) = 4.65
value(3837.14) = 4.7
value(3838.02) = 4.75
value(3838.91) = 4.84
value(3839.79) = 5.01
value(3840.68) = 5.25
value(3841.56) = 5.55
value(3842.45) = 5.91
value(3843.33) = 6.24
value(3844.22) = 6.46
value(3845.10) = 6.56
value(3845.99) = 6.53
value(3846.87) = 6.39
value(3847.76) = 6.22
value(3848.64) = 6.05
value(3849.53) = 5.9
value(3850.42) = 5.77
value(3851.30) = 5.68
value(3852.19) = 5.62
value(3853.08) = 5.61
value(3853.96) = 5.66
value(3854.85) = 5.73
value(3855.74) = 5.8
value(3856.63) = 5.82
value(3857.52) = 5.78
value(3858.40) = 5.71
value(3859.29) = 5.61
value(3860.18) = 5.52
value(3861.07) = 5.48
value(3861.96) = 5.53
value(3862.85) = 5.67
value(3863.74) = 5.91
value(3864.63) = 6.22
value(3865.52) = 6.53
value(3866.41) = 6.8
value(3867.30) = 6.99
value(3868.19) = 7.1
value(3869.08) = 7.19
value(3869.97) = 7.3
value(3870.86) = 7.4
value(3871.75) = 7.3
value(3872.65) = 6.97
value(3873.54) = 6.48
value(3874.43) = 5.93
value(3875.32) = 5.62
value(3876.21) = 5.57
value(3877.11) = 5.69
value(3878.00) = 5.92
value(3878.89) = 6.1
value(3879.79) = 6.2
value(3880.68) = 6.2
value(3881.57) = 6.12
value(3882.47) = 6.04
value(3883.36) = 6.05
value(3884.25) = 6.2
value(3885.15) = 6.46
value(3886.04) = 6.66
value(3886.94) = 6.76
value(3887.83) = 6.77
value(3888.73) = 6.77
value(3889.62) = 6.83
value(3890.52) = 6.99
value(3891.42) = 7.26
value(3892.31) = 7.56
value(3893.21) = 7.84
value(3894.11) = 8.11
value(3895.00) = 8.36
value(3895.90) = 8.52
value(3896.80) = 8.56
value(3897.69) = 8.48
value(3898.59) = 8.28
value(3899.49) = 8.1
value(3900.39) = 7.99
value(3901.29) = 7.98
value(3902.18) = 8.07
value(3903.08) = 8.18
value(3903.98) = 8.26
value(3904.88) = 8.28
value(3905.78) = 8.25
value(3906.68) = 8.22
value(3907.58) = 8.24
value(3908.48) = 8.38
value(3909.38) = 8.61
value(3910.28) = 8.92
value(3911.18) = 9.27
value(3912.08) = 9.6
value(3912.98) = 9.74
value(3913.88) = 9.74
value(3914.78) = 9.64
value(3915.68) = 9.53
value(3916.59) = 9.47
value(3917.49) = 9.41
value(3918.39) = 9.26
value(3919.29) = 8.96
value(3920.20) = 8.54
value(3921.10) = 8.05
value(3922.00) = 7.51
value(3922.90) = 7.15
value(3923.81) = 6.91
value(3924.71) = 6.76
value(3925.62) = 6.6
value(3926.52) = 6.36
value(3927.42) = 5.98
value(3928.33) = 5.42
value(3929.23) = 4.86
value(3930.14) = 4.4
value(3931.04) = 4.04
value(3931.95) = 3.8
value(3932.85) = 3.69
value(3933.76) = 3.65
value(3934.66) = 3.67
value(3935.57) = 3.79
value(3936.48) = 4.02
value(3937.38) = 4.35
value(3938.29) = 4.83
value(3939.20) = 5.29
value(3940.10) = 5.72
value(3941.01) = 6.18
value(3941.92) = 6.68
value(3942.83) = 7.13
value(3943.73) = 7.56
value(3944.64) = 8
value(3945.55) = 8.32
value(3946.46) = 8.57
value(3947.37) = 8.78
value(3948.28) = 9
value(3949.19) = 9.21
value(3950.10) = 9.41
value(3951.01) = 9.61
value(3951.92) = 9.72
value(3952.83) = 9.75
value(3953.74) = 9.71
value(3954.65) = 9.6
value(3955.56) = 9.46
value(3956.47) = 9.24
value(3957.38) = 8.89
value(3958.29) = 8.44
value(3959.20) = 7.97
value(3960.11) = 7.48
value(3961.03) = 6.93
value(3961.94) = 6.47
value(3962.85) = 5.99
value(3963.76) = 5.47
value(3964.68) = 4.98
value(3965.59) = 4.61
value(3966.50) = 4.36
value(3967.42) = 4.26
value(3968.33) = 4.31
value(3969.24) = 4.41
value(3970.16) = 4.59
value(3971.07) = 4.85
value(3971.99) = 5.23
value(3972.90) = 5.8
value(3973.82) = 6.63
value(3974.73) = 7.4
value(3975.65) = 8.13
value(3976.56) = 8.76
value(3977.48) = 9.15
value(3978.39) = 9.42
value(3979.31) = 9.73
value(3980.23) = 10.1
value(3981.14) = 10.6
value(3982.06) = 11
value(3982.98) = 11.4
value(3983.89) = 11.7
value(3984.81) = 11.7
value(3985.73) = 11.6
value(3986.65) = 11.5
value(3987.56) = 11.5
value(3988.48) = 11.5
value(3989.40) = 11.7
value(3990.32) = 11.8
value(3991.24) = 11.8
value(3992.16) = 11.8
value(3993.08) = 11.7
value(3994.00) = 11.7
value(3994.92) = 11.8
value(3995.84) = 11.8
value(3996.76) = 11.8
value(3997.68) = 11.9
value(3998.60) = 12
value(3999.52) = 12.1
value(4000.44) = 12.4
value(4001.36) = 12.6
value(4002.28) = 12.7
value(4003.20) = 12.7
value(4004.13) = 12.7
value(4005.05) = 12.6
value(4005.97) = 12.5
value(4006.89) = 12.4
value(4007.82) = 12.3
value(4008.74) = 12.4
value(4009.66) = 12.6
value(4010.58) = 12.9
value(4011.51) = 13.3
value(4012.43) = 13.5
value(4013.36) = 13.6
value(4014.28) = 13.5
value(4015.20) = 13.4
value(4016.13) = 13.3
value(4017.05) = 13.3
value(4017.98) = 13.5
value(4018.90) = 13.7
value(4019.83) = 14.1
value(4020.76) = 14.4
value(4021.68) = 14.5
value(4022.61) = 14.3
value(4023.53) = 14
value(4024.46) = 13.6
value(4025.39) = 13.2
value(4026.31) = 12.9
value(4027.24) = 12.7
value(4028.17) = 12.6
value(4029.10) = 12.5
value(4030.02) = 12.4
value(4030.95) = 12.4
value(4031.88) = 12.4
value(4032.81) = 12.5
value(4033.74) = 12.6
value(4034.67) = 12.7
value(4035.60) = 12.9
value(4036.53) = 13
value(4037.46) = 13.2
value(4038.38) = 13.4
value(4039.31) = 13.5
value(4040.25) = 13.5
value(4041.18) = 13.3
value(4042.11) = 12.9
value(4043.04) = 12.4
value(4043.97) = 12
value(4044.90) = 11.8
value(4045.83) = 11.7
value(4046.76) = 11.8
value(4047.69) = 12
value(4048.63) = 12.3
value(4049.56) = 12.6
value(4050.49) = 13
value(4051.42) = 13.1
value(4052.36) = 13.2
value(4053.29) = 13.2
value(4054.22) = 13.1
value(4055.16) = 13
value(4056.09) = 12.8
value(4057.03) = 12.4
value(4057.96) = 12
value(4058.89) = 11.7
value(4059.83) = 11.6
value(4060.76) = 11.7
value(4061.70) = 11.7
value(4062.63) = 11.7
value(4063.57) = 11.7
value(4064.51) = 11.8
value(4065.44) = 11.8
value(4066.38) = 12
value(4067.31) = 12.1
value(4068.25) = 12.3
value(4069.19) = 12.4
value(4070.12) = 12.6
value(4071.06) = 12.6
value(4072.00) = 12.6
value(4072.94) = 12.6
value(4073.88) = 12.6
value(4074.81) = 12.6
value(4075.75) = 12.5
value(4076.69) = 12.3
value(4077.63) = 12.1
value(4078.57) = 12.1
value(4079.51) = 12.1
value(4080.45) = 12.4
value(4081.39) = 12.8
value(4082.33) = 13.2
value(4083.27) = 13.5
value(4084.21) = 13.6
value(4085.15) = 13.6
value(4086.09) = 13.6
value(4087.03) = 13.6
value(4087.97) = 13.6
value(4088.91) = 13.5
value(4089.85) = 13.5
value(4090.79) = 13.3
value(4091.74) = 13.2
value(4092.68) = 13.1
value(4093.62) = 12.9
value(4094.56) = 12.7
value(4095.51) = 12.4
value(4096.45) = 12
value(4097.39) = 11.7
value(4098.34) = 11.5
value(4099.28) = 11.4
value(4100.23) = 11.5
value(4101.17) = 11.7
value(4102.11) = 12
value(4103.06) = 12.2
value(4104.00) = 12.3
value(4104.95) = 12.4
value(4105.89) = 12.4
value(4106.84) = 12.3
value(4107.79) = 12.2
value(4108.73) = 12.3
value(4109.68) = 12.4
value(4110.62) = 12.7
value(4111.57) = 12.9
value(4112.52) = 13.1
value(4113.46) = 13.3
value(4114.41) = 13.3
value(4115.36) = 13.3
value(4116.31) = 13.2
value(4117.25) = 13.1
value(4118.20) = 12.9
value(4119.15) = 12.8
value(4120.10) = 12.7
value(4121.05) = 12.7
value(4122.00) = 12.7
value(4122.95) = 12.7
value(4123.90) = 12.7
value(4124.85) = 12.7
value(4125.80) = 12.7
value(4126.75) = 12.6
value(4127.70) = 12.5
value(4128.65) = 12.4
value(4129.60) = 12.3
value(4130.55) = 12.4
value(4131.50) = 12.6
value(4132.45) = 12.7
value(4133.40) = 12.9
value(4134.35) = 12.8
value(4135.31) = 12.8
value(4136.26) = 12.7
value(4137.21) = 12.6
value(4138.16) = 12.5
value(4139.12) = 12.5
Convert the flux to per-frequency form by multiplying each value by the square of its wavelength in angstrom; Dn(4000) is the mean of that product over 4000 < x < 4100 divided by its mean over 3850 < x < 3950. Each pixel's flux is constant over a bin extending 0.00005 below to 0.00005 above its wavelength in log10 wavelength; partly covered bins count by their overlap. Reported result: 1.99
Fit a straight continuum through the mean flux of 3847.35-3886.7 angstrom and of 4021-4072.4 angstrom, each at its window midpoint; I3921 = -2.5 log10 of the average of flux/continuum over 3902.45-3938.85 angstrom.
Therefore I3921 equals 0.125 mag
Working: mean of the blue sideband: 6.14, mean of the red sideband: 12.6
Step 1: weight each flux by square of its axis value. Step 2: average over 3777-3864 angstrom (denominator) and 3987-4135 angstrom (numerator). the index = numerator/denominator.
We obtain 2.22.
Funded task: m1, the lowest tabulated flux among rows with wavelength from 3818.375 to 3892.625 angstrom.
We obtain 4.37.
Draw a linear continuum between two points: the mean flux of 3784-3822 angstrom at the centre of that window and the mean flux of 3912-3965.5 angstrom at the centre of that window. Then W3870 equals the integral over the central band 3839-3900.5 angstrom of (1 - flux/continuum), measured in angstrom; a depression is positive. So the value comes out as 6.2 angstrom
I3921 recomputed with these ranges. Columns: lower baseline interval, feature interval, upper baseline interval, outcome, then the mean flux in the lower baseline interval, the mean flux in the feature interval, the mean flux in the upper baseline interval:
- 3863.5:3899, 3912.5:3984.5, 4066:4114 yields 0.19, 6.86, 7.3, 12.6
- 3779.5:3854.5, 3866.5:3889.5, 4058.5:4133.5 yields 0.20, 6.46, 6.48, 12.5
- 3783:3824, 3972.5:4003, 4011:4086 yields 0.05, 7.1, 10.9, 12.8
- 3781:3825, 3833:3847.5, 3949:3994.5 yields 0.35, 7.14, 5.4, 8.66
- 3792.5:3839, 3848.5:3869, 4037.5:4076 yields 0.23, 6.25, 5.95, 12.4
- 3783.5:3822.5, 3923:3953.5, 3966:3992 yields 0.29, 7.13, 6.46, 8.78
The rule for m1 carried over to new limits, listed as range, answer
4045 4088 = 11.6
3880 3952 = 3.65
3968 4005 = 4.31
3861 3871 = 5.48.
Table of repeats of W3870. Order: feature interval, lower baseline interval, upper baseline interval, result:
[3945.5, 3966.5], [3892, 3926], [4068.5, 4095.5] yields 3.34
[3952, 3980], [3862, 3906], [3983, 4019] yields 9.40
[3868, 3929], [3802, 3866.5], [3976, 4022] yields 6.16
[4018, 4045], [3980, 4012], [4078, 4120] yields -1.93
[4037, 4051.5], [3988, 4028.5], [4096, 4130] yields 0.03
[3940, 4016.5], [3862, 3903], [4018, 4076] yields 5.12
